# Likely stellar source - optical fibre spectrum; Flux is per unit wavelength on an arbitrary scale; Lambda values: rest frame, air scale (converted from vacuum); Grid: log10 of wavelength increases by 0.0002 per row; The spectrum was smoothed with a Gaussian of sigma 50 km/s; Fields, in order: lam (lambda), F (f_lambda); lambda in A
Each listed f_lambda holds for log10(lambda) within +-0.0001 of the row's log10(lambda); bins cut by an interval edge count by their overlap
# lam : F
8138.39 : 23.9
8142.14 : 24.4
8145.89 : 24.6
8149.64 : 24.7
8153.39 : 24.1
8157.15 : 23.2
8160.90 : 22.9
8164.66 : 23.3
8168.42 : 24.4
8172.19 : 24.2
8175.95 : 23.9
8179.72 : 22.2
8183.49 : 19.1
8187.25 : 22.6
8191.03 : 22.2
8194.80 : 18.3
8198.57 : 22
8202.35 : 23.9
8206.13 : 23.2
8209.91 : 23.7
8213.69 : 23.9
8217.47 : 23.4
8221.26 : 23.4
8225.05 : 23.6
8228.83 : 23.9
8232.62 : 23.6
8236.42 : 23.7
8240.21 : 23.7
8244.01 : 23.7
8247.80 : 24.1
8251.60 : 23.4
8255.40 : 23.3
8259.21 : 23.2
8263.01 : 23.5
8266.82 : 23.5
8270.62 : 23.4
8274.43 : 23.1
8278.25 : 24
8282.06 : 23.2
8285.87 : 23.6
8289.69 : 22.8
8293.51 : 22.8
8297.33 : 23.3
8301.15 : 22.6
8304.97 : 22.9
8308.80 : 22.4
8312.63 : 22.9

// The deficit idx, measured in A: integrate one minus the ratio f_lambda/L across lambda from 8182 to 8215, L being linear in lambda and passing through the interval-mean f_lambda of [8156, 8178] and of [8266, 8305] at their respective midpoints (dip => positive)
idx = 2.00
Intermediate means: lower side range 23.7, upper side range 23.2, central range 22.1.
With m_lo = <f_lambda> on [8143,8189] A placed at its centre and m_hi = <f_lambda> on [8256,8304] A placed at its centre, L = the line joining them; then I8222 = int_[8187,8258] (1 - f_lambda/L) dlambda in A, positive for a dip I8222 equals 0.4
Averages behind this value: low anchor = 23.3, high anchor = 23.2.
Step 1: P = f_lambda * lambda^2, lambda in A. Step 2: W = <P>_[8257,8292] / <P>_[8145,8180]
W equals 1.01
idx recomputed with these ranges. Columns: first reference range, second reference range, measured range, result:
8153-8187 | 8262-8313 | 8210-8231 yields -0.5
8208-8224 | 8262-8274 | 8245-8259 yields 0.0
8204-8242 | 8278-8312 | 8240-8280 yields -0.4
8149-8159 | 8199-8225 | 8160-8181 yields 0.2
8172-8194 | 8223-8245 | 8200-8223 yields -0.6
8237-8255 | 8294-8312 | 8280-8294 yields -0.1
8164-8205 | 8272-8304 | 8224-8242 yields -0.8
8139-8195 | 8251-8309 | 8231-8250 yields -0.5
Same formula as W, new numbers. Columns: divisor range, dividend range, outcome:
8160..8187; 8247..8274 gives 1.05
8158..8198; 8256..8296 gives 1.07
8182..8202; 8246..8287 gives 1.13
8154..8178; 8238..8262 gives 1.02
